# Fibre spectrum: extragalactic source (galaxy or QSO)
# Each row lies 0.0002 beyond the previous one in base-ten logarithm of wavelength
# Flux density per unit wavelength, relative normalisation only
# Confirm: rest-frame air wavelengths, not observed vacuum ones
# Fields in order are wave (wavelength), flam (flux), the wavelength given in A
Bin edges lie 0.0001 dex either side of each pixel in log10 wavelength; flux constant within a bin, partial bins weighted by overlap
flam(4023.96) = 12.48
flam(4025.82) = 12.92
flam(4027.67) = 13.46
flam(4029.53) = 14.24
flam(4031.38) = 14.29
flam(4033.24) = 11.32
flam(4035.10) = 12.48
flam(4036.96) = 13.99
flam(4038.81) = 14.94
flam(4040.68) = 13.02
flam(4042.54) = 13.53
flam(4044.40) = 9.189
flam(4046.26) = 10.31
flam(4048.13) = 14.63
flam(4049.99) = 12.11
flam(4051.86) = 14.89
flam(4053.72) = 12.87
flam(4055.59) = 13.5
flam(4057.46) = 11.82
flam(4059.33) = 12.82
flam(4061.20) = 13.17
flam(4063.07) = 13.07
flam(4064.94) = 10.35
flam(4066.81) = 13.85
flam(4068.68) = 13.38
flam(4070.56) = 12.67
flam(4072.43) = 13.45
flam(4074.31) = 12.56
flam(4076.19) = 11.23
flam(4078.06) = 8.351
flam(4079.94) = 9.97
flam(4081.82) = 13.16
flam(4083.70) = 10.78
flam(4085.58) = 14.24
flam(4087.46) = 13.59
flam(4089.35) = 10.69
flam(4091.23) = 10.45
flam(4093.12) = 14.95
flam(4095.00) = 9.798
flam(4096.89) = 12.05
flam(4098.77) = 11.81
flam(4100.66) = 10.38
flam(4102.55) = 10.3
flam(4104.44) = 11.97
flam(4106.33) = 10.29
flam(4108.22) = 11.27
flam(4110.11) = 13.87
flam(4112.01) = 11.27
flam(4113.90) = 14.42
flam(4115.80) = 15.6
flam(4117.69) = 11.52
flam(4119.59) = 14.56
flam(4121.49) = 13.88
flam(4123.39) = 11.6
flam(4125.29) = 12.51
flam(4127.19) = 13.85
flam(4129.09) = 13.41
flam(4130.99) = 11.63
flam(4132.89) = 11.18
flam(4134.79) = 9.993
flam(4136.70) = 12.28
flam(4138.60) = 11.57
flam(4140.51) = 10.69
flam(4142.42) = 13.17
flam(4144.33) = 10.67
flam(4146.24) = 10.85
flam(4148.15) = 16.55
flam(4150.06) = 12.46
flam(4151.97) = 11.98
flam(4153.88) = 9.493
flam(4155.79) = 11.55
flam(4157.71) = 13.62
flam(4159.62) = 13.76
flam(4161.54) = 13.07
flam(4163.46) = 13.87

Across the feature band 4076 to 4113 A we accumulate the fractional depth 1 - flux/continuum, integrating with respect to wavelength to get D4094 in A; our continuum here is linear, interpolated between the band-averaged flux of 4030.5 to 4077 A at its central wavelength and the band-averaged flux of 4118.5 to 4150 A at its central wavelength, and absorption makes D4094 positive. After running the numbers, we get 3.09 A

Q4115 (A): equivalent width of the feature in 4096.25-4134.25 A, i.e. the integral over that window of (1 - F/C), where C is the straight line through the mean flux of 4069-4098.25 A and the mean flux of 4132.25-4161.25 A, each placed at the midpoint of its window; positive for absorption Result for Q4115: -1.2 A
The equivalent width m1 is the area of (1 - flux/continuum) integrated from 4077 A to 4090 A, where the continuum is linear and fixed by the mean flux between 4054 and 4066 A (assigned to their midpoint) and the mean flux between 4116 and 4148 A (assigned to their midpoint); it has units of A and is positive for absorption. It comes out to 0.9 A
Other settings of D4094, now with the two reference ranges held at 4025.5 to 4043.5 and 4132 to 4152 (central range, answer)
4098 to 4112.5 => 1.23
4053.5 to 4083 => 1.67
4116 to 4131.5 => -1.07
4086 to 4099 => 0.64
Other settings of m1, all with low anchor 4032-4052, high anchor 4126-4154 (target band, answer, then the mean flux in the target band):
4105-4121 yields -0.8 A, 12.9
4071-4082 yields 1.0 A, 11.4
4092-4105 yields 0.8 A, 11.6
